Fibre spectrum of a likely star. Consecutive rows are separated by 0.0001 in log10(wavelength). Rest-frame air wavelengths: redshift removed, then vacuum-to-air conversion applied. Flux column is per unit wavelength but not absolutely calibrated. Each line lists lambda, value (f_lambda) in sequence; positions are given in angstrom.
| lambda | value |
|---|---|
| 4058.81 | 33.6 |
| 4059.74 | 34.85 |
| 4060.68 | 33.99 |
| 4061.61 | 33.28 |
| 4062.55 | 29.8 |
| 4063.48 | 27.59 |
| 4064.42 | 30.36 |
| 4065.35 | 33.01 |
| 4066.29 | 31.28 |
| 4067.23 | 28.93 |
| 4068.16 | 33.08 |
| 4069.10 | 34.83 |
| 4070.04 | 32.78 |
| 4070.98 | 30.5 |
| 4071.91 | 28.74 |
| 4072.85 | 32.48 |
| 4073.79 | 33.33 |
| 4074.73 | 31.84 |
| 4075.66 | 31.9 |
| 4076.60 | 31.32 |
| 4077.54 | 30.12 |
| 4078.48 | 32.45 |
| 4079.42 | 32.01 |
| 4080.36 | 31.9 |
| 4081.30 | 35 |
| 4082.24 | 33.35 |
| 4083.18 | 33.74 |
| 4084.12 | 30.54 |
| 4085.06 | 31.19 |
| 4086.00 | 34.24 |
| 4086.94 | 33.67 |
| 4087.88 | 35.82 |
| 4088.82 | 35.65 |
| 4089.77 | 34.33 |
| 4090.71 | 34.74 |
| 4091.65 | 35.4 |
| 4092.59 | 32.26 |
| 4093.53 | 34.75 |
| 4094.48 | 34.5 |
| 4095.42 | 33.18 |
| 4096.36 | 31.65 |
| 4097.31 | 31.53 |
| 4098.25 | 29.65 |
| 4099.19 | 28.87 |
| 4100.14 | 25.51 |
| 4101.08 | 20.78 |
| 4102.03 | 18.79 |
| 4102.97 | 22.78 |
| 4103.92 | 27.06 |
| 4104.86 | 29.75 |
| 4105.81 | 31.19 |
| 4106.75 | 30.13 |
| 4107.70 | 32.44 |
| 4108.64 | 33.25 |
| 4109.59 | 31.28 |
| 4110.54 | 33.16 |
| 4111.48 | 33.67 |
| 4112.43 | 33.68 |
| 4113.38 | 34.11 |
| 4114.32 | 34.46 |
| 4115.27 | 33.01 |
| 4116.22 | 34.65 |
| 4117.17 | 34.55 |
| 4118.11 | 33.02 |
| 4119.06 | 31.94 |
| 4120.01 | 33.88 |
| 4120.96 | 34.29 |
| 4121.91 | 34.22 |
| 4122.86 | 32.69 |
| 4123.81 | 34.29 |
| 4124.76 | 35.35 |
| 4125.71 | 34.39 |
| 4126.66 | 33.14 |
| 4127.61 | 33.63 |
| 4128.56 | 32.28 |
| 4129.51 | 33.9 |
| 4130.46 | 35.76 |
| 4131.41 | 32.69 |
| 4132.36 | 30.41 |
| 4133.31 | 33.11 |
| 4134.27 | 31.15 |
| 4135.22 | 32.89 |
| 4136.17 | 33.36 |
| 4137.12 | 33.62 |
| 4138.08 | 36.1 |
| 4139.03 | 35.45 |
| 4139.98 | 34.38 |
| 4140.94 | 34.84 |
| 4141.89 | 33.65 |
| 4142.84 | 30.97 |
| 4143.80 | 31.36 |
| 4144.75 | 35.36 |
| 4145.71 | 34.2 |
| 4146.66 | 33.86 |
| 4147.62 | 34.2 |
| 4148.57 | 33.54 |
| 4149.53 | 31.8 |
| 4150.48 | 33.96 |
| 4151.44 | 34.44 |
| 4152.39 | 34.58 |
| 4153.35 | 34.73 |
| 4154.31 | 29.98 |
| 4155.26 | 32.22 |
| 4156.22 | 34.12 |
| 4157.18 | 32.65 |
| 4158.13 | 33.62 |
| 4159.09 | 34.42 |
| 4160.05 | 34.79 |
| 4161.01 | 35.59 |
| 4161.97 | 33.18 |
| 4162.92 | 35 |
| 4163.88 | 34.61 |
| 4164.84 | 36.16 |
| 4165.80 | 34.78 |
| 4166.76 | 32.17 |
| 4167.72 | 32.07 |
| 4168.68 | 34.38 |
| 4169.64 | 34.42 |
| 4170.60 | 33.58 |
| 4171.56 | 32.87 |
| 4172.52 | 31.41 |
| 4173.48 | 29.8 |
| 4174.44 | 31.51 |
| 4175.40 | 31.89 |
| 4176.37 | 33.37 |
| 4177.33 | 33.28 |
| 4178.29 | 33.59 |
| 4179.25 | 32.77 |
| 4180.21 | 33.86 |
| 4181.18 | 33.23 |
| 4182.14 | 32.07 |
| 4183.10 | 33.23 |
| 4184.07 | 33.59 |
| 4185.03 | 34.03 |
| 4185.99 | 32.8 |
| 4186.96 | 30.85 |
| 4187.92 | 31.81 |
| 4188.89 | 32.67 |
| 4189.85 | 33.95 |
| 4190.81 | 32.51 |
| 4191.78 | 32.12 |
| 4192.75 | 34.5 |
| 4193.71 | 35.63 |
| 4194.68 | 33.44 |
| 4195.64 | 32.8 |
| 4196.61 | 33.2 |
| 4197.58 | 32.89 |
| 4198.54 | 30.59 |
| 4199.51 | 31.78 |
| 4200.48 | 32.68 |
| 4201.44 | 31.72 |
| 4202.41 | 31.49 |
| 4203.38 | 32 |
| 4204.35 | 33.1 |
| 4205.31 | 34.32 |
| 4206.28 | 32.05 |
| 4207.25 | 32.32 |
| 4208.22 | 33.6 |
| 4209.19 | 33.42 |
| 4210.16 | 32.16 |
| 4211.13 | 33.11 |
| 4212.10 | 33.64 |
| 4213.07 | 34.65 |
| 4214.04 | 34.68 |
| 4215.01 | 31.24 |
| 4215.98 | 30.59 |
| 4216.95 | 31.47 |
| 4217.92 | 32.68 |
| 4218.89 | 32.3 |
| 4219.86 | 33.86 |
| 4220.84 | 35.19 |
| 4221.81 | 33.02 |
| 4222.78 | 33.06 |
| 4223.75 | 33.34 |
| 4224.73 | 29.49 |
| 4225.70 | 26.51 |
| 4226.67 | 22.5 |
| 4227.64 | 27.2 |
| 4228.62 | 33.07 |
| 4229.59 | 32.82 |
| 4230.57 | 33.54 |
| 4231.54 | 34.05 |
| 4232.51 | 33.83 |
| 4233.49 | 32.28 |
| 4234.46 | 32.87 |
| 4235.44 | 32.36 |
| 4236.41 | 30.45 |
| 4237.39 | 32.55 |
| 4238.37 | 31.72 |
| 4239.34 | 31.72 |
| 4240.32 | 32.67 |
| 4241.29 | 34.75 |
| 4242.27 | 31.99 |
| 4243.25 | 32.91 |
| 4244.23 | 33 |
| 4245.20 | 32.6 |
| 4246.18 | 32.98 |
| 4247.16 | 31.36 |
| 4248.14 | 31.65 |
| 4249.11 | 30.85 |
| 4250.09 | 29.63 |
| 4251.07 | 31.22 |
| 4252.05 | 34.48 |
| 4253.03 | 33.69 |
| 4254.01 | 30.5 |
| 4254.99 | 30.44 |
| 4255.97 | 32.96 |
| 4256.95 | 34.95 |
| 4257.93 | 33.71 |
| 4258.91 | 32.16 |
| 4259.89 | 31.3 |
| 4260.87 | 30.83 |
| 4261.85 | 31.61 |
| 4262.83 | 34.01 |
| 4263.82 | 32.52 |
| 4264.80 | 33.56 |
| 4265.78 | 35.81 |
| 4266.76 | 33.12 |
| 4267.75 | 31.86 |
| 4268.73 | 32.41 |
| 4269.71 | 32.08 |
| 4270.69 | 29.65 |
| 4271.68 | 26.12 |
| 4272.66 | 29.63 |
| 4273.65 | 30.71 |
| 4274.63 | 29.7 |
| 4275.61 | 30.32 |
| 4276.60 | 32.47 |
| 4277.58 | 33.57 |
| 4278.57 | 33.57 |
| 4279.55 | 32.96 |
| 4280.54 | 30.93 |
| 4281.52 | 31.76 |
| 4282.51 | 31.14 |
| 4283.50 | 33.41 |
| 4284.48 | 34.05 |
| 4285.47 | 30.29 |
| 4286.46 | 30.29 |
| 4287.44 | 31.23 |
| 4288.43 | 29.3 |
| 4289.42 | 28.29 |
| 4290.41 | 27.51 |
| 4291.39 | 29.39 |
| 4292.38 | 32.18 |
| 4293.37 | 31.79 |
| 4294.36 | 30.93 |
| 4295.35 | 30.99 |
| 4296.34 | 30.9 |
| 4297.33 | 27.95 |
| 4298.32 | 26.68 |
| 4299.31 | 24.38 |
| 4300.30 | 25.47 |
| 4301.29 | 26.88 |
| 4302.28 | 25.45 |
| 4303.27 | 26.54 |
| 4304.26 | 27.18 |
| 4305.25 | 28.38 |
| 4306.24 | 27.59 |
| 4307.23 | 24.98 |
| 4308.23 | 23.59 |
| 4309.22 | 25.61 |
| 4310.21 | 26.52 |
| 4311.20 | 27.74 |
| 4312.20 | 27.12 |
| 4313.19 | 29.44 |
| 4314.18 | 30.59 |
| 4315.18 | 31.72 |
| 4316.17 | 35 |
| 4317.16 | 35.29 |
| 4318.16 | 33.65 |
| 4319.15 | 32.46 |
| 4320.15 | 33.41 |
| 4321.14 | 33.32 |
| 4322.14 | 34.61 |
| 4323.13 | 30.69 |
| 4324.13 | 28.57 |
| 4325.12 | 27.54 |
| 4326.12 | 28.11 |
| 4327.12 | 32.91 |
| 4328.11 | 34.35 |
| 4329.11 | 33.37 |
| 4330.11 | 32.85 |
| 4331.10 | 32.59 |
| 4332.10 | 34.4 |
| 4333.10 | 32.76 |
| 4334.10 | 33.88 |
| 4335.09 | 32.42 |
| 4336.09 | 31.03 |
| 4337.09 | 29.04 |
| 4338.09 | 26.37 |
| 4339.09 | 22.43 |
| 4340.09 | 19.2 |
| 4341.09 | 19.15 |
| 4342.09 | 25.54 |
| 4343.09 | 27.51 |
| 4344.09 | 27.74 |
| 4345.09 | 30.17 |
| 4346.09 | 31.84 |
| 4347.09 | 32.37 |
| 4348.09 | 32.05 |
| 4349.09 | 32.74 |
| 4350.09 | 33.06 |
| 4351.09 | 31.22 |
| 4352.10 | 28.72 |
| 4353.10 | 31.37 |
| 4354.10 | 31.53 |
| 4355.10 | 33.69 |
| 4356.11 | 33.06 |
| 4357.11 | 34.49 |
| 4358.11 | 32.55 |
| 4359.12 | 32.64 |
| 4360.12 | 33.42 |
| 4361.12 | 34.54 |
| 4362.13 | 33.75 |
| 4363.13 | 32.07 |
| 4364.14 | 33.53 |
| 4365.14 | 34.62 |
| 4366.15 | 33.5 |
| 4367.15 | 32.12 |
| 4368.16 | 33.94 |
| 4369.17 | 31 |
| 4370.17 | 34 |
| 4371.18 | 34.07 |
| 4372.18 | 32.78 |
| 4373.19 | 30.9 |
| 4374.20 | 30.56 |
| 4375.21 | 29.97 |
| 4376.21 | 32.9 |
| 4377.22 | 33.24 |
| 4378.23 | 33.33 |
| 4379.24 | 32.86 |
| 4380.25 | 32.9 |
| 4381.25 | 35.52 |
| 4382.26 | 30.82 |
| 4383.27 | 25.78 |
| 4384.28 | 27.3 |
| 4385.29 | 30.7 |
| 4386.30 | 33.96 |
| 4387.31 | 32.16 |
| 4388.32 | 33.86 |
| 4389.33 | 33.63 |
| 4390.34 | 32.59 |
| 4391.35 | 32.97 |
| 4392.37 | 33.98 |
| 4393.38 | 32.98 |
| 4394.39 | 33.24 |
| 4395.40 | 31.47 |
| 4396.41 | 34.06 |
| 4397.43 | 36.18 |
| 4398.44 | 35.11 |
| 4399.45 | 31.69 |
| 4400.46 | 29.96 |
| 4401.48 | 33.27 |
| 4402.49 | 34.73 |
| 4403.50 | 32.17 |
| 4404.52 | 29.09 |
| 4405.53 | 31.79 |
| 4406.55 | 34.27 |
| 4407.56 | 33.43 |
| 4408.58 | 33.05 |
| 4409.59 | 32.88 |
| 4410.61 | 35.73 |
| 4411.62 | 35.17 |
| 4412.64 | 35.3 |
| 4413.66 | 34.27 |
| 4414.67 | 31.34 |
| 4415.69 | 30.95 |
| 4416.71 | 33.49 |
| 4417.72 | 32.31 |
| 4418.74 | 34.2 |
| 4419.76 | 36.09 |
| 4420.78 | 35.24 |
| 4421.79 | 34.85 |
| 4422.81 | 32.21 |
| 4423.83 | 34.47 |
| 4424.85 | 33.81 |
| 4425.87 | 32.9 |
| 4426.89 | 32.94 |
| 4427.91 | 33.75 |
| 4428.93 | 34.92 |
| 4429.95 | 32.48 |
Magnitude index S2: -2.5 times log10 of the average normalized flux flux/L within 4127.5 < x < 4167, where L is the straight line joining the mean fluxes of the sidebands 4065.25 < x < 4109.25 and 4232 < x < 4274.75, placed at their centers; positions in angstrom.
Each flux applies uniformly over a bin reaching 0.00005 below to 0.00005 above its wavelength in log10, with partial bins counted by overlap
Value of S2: -0.07 mag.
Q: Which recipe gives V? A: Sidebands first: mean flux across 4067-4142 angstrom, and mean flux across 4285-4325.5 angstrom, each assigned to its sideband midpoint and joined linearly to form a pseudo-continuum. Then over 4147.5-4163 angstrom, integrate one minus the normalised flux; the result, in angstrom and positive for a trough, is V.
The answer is -1.0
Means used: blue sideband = 32.4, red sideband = 29.3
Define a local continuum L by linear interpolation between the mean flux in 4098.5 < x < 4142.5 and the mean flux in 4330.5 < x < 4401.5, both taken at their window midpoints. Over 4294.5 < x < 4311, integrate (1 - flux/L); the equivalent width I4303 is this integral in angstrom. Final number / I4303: 2.52 angstrom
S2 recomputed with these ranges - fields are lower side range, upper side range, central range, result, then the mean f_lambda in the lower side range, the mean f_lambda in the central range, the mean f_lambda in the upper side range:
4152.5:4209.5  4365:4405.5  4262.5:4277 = 0.04 mag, 33.1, 31.6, 32.5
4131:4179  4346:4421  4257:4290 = 0.05 mag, 33.4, 31.7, 32.8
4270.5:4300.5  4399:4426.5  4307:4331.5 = 0.01 mag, 30.3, 30.7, 33.3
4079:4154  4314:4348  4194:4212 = -0.03 mag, 32.6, 32.6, 30.5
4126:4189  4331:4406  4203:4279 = 0.02 mag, 33.3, 32.1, 31.7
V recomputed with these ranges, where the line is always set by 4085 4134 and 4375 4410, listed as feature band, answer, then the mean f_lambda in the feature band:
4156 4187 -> -1.03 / 33.3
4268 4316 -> 4.40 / 29.5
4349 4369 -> -0.19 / 32.8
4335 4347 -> 2.07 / 26.9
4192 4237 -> -0.01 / 32.3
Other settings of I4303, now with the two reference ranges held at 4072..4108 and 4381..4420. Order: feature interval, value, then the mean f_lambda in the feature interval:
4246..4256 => 0.11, 31.7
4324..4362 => 2.24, 30.6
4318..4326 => 0.22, 31.5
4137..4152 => -1.11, 33.9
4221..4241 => 0.27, 31.6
